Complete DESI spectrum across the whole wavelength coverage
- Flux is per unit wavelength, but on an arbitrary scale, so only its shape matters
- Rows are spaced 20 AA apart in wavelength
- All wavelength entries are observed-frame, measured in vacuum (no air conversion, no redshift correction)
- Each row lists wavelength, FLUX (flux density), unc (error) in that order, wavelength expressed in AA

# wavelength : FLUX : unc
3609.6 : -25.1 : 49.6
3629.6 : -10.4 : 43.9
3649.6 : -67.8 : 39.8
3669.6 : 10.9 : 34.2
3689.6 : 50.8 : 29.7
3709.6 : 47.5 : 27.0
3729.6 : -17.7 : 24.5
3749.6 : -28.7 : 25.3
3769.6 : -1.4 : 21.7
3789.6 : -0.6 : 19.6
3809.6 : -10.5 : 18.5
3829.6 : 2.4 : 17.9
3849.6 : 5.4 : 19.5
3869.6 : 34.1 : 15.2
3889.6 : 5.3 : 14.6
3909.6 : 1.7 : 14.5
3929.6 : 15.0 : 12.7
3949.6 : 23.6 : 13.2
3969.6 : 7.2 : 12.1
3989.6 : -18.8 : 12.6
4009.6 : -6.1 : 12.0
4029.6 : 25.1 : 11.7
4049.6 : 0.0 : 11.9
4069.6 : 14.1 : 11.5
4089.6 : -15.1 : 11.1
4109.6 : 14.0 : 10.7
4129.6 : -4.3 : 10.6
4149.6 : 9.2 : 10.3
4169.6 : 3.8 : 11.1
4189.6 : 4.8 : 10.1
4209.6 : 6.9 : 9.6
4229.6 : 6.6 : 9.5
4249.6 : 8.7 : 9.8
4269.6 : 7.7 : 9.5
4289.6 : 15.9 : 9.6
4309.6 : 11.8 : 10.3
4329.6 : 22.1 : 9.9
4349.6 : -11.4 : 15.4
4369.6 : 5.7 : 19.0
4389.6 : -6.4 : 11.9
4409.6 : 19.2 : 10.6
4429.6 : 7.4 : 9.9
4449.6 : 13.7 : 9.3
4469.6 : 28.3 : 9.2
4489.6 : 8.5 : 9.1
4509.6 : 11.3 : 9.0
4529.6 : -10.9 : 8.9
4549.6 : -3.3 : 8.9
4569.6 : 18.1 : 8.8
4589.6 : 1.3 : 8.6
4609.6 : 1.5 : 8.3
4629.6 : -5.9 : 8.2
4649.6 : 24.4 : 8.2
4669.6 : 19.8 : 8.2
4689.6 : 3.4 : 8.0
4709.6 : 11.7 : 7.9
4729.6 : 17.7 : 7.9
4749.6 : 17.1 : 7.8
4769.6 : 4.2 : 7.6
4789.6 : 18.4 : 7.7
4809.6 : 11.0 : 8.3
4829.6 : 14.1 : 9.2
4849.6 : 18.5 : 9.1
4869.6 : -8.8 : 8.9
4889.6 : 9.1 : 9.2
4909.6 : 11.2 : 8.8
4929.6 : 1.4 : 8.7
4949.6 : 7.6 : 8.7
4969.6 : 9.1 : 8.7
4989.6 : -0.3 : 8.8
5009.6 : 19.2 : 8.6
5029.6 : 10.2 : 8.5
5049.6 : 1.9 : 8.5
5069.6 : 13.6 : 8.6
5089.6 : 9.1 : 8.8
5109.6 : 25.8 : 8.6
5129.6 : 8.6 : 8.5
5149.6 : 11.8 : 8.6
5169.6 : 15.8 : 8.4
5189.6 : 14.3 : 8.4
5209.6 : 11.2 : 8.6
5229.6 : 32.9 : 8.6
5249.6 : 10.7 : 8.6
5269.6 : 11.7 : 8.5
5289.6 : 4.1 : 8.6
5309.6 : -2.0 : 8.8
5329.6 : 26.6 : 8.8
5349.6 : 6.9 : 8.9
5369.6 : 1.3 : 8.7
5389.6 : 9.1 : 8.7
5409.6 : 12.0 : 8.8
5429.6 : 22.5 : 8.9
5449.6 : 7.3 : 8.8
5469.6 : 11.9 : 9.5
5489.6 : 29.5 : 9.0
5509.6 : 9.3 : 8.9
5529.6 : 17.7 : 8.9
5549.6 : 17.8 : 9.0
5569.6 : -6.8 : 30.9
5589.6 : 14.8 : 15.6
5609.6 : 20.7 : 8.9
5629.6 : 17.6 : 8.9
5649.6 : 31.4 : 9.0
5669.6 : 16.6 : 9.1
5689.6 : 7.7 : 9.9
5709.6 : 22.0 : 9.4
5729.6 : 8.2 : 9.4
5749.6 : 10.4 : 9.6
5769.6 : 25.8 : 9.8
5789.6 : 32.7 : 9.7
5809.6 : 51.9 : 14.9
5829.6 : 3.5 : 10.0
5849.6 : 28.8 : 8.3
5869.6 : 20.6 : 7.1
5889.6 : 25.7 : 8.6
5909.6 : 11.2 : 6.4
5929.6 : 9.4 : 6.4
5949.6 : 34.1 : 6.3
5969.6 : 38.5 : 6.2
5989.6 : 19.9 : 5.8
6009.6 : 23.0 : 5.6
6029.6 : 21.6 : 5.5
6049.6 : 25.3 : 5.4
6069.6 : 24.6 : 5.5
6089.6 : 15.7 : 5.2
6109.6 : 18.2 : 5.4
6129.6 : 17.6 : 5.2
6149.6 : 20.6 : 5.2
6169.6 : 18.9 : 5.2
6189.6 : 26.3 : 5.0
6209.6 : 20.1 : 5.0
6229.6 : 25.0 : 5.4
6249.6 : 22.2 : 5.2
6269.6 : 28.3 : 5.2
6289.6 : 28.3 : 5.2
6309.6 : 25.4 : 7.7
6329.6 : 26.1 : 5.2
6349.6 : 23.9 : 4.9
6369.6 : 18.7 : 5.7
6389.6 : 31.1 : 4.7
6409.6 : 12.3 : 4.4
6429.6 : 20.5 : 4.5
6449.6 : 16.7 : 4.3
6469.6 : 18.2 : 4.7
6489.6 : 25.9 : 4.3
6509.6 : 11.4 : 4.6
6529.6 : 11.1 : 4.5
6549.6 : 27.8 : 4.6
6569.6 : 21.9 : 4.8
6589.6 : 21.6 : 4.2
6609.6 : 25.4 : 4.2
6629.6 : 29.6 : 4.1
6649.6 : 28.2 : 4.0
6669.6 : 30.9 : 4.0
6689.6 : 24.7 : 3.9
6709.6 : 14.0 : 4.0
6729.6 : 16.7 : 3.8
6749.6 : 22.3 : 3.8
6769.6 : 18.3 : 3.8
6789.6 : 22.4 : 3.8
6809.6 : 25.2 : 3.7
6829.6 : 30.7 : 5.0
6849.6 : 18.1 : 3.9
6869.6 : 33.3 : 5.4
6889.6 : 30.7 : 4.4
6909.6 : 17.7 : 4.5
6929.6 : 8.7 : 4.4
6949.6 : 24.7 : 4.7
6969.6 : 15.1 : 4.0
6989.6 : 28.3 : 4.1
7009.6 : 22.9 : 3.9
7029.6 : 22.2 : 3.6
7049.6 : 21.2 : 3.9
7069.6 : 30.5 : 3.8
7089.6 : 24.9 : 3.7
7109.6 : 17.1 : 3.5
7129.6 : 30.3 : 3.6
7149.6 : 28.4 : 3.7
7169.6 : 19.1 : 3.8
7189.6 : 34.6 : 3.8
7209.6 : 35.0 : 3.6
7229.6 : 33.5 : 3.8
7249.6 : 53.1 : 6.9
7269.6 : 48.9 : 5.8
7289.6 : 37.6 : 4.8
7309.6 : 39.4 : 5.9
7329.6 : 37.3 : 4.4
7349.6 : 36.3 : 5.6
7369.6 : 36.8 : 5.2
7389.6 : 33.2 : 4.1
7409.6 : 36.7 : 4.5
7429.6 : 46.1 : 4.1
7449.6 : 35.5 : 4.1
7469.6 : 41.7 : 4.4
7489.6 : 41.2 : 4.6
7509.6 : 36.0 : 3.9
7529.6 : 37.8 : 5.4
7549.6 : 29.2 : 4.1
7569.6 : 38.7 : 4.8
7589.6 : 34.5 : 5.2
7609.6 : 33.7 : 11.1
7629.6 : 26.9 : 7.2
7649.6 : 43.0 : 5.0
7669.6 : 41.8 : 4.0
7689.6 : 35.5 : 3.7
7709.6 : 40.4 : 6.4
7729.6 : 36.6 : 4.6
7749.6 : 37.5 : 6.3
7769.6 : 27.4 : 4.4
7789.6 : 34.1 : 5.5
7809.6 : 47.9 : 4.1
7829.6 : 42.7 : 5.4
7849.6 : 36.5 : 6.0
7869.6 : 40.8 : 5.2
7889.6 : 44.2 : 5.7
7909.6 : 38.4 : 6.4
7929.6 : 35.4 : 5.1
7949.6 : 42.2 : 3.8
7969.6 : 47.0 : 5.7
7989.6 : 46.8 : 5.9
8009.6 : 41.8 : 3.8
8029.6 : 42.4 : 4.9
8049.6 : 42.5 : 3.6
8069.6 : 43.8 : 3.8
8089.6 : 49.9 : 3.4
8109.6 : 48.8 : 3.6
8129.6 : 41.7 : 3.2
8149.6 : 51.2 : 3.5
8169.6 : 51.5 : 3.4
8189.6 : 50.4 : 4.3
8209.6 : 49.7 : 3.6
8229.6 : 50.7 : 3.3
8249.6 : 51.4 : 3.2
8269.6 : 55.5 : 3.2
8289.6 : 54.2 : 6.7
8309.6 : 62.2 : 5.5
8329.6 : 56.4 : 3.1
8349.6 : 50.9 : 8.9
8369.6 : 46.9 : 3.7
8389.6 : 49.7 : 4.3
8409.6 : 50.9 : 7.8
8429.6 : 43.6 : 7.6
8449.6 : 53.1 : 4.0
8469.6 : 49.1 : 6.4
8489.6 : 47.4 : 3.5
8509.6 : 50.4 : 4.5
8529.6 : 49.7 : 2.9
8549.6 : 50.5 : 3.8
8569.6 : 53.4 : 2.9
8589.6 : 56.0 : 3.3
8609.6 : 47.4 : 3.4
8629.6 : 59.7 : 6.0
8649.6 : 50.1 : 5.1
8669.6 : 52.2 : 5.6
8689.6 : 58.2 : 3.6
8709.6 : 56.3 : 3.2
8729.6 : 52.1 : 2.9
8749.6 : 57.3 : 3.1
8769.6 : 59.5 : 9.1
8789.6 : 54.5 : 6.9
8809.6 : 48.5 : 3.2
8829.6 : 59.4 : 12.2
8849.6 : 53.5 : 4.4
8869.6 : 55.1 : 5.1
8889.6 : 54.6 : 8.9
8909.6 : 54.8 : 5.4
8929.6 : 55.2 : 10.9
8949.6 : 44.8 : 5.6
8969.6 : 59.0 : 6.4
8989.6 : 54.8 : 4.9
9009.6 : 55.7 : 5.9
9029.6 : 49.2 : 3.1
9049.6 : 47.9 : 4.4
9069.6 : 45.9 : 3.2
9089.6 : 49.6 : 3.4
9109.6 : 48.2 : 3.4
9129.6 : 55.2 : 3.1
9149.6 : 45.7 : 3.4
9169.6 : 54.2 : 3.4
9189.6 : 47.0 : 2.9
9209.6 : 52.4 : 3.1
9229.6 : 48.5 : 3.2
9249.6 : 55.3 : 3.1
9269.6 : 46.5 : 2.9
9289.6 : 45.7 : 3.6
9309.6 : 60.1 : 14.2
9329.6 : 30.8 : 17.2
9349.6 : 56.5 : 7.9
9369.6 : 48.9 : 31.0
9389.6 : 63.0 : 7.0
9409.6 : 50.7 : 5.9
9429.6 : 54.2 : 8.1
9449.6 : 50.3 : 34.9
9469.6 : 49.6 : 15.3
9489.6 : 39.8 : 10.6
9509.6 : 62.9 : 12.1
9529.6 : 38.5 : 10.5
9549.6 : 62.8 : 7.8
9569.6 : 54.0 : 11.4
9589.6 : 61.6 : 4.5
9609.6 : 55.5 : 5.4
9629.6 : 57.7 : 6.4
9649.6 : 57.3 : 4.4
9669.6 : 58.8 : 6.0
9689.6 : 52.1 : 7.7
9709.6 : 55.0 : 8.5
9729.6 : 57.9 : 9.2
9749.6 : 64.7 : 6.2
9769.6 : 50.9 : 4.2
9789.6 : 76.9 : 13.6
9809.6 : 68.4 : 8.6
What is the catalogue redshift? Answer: 0.81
